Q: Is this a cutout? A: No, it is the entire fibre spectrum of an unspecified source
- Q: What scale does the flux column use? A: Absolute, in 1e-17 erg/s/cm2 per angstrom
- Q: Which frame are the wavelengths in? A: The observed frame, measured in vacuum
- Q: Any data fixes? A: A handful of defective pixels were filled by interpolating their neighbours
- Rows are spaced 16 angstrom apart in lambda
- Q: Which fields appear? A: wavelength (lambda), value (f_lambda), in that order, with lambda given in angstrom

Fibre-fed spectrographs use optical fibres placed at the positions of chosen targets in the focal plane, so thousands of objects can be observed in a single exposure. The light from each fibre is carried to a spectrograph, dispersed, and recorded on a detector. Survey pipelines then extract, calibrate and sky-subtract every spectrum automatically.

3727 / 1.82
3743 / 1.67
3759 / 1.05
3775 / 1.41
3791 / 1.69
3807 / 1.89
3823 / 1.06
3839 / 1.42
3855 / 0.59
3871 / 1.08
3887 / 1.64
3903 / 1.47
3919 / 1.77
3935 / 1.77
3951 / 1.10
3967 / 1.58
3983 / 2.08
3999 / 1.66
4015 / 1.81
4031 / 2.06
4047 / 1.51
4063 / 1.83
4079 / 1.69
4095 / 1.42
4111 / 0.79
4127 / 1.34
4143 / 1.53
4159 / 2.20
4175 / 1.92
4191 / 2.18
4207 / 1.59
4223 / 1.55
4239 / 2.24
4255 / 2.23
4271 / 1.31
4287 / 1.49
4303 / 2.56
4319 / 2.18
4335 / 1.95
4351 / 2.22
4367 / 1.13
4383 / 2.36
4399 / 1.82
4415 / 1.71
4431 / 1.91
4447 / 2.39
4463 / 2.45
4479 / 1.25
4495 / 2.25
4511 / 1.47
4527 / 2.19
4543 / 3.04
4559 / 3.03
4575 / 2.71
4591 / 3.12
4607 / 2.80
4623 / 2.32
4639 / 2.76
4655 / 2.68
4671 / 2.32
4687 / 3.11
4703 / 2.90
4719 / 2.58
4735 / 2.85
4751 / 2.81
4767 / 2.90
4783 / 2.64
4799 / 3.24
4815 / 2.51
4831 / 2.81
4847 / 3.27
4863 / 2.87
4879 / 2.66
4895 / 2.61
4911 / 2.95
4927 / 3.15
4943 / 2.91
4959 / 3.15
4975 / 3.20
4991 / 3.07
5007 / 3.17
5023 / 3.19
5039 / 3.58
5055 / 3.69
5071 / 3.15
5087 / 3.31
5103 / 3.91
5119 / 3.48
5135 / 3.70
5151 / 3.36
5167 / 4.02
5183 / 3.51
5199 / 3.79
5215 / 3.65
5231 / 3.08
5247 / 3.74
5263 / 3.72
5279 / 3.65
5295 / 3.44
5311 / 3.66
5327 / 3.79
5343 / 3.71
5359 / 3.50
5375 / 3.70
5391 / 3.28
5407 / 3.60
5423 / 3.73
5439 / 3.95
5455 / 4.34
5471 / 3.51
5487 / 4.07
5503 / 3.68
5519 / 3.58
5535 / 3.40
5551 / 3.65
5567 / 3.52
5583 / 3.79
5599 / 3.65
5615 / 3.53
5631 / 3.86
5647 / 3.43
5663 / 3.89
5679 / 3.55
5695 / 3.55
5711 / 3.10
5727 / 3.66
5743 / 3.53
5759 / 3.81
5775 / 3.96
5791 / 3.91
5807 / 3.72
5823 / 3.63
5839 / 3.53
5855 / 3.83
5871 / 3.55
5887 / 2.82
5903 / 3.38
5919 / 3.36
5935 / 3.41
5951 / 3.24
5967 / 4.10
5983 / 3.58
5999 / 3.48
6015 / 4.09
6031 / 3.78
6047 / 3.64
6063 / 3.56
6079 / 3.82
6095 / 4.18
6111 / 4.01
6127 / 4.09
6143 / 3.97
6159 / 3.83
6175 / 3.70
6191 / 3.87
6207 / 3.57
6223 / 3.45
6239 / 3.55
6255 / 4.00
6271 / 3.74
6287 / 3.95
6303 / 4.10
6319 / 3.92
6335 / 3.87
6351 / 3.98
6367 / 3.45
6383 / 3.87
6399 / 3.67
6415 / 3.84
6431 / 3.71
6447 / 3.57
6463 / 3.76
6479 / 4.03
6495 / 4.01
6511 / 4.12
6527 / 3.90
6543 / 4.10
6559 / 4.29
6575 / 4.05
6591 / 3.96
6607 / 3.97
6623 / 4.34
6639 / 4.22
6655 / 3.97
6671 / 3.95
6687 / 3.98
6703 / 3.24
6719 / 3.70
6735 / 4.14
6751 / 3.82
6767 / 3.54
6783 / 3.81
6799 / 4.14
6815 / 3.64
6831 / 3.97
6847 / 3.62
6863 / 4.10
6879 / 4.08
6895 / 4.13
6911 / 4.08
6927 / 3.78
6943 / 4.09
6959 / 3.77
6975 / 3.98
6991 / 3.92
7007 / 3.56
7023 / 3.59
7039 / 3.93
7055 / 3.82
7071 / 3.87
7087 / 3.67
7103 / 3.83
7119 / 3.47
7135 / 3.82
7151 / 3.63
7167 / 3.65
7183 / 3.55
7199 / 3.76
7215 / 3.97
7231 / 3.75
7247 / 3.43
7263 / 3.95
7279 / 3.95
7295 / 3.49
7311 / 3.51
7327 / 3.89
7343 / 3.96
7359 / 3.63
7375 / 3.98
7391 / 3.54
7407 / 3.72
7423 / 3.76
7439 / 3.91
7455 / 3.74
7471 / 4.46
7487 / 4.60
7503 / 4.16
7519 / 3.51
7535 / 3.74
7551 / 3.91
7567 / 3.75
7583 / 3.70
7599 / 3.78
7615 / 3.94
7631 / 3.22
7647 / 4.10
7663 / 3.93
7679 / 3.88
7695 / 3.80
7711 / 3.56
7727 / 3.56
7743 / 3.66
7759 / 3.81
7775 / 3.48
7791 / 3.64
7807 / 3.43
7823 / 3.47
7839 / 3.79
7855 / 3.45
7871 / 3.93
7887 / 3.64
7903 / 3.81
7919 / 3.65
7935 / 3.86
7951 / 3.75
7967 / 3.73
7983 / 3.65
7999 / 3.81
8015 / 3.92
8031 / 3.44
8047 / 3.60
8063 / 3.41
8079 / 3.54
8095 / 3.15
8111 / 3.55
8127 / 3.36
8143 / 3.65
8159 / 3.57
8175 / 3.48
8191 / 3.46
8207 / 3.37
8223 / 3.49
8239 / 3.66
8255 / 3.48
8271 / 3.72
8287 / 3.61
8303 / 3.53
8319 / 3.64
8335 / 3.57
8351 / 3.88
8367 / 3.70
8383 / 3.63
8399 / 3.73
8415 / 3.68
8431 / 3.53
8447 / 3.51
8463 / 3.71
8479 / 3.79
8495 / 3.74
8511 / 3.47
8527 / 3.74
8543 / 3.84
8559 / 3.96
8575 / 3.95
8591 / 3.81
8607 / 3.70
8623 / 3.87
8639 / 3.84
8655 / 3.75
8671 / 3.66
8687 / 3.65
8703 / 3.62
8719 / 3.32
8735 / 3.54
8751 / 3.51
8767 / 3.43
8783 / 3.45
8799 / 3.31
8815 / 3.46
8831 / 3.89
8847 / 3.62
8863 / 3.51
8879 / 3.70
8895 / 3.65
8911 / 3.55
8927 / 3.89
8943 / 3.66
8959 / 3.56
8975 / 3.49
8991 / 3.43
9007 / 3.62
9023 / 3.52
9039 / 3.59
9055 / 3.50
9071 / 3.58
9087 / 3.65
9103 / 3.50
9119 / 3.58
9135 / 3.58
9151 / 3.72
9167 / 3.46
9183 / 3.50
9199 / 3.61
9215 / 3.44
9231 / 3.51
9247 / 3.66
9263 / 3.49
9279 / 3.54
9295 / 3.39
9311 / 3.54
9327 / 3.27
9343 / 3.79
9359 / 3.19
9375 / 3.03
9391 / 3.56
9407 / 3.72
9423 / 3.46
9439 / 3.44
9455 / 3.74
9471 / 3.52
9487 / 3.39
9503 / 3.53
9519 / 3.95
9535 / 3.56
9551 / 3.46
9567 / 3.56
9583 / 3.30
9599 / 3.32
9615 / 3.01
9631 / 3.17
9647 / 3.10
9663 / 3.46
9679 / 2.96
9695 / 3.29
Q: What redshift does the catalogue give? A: 0.14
